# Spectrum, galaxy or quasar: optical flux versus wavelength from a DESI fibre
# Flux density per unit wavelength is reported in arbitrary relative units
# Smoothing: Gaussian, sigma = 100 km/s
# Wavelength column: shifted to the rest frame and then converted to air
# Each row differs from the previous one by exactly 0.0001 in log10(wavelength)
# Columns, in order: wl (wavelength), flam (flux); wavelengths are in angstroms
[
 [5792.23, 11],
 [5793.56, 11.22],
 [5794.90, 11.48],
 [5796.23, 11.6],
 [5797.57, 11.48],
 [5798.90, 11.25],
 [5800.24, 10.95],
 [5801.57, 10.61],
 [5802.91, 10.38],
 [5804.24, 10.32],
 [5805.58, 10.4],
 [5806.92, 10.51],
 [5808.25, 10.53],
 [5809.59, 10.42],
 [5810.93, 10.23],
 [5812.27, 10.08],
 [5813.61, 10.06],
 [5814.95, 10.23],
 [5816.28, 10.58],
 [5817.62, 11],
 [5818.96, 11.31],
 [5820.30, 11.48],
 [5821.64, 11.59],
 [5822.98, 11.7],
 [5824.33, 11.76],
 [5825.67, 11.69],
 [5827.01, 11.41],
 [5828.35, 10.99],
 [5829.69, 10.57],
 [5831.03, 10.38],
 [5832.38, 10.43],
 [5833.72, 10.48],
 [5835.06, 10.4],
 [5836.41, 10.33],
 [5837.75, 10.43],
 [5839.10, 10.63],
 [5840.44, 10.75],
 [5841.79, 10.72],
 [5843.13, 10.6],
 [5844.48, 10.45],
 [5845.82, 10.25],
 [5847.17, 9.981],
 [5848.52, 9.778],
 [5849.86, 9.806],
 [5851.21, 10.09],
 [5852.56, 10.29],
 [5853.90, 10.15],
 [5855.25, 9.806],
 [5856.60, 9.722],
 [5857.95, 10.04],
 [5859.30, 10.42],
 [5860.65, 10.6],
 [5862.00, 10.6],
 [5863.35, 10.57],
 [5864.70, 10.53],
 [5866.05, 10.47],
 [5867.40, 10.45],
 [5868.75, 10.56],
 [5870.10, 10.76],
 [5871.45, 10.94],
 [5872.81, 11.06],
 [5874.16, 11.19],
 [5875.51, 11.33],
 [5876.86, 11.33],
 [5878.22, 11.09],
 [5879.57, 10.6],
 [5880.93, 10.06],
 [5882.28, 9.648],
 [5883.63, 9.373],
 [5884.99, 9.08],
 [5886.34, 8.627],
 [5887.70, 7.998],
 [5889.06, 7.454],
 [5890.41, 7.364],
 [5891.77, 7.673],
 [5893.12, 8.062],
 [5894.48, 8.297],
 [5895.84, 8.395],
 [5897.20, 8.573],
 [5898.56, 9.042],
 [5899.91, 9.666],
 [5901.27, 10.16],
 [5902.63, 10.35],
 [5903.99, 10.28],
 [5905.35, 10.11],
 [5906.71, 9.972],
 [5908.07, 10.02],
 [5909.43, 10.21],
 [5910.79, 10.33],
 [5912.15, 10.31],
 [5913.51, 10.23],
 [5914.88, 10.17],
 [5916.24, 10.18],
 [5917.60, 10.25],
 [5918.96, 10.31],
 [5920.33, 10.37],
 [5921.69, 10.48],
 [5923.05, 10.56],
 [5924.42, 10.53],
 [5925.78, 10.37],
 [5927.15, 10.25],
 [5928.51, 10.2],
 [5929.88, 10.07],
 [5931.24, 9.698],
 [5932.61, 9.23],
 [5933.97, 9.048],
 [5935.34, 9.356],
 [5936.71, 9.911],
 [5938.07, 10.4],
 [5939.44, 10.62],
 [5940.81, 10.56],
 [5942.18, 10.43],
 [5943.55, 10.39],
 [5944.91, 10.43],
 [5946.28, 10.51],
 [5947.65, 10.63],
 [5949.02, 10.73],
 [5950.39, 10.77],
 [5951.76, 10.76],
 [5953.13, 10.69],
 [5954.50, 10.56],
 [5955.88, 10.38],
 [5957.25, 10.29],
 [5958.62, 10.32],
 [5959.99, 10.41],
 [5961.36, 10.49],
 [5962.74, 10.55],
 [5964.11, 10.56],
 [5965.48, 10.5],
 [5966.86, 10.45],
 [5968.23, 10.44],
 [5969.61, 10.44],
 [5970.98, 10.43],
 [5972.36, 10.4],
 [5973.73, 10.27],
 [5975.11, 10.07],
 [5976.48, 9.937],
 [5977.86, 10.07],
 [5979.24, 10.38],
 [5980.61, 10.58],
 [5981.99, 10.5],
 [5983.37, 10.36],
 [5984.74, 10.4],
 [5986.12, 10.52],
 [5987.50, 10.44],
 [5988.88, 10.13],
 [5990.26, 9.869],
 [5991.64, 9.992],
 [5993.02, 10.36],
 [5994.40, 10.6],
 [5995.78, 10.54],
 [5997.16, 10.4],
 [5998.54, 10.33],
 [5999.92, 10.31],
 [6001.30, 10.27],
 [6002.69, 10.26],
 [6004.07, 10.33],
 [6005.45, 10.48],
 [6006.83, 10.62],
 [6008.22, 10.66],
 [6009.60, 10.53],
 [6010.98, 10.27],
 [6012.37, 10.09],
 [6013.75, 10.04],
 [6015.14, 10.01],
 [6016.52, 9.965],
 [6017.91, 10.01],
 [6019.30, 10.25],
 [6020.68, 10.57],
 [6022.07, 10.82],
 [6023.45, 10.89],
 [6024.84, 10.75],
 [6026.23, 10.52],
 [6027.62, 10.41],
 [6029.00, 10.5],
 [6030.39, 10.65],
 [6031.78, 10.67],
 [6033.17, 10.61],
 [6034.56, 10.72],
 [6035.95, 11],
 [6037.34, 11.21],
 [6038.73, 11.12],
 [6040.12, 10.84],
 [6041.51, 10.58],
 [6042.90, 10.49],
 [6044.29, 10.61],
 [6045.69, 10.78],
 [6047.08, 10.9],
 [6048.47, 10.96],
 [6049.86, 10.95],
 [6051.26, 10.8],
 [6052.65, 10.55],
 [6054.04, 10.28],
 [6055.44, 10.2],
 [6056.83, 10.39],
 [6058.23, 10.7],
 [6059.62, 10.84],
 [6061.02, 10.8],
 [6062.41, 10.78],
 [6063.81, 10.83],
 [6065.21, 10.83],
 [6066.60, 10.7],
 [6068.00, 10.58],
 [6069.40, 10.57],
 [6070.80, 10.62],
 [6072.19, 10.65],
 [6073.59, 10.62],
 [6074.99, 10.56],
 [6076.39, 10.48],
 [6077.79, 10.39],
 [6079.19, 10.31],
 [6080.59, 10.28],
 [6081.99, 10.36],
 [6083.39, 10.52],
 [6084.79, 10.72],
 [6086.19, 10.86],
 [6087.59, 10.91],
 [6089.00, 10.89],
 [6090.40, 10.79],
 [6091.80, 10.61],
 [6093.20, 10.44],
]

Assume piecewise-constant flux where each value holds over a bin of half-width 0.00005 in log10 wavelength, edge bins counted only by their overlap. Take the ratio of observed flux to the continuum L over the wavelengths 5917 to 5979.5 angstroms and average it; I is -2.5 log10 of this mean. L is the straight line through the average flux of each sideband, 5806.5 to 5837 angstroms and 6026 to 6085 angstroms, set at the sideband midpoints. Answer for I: 0.04 mag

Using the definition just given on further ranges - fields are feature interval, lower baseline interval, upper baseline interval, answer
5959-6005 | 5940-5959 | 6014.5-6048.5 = 0.02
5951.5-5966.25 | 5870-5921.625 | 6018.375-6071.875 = -0.04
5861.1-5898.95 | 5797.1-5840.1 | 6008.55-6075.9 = 0.11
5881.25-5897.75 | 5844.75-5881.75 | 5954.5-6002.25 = 0.23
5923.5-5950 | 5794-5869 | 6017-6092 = 0.05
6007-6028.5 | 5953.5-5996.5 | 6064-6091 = 0.01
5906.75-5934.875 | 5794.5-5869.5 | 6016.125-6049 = 0.05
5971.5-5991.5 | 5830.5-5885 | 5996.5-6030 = 0.01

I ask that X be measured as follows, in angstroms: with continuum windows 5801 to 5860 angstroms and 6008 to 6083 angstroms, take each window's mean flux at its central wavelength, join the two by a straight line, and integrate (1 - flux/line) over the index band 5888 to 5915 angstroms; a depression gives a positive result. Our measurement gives 3.2 angstroms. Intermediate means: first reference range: 10.5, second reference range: 10.6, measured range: 9.3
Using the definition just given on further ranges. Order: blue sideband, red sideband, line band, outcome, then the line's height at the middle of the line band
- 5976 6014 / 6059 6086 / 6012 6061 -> -0.5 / 10.5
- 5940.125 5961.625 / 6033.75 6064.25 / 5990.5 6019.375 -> 0.9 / 10.6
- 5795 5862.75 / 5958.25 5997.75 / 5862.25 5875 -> -0.2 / 10.5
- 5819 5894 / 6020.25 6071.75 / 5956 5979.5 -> 0.4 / 10.5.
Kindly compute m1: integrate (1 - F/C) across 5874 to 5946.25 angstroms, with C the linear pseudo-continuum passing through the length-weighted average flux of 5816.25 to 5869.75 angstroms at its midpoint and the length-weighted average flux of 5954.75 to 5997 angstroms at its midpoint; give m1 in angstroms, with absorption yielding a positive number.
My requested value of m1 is 4.5 angstroms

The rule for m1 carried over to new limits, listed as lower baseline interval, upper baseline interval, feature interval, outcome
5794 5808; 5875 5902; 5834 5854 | -0.53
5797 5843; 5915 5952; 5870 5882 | -0.43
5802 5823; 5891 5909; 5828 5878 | -2.40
